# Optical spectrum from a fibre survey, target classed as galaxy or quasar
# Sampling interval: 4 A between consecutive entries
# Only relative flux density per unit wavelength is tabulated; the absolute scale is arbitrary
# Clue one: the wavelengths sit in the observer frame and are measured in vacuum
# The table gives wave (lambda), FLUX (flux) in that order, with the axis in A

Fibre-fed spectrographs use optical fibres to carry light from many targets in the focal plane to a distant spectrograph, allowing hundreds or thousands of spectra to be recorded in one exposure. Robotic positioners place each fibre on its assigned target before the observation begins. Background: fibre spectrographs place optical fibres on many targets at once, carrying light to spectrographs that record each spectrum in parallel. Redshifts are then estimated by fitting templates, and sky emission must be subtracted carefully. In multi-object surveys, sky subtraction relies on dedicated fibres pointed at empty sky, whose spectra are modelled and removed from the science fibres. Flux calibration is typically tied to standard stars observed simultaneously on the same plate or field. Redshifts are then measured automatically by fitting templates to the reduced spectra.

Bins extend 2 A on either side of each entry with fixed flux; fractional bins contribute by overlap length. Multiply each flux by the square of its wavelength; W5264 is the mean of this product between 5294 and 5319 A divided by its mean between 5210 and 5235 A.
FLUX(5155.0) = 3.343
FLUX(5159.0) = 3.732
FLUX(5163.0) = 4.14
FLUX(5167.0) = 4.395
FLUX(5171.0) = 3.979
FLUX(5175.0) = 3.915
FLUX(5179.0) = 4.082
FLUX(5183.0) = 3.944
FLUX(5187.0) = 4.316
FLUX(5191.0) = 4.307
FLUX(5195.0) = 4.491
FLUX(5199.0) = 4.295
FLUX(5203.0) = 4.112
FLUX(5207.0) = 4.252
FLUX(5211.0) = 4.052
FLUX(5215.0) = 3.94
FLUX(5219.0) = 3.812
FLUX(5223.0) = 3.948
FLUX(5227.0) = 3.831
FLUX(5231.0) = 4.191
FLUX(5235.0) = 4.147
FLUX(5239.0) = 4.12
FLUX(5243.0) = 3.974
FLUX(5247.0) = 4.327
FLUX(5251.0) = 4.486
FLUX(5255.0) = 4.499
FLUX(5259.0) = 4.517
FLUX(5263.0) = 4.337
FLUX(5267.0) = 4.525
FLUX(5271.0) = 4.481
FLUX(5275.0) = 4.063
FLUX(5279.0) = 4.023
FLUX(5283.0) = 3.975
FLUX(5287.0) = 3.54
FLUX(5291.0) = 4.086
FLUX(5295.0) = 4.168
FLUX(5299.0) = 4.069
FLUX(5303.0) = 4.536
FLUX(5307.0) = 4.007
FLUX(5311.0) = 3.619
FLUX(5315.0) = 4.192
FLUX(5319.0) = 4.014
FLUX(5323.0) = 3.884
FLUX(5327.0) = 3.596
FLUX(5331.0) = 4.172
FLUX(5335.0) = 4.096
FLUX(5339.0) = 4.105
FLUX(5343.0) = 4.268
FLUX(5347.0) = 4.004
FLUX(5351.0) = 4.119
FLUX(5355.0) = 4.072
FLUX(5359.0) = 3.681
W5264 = 1.06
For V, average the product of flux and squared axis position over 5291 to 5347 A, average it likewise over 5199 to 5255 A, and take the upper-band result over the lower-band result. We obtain 1.02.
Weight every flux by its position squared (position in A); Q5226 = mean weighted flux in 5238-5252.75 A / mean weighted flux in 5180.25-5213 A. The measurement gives 1.02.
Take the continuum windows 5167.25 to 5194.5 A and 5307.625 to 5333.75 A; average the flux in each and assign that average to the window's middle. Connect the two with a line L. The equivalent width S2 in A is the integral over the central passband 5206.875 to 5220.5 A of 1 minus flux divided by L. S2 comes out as 0.3 A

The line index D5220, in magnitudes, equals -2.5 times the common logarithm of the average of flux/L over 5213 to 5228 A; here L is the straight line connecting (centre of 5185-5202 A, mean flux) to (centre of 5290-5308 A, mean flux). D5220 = 0.11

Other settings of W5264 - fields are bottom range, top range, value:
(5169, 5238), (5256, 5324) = 1.04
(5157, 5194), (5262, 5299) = 1.05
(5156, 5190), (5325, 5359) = 1.06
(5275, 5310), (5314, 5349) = 1.01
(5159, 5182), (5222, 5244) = 1.02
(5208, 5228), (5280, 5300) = 1.04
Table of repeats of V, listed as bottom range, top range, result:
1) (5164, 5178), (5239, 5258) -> 1.08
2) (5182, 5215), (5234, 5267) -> 1.05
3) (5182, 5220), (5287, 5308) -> 1.03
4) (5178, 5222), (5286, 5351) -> 1.02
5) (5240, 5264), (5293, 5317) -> 0.96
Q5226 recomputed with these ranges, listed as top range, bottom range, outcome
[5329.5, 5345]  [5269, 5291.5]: 1.06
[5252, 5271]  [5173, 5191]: 1.13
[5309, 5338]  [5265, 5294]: 0.98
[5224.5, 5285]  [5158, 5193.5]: 1.06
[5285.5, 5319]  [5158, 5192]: 1.03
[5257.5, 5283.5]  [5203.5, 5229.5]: 1.10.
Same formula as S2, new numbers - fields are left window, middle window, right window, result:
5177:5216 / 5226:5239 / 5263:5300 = 0.2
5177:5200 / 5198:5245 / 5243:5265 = 2.9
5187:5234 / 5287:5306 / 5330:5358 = -0.1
